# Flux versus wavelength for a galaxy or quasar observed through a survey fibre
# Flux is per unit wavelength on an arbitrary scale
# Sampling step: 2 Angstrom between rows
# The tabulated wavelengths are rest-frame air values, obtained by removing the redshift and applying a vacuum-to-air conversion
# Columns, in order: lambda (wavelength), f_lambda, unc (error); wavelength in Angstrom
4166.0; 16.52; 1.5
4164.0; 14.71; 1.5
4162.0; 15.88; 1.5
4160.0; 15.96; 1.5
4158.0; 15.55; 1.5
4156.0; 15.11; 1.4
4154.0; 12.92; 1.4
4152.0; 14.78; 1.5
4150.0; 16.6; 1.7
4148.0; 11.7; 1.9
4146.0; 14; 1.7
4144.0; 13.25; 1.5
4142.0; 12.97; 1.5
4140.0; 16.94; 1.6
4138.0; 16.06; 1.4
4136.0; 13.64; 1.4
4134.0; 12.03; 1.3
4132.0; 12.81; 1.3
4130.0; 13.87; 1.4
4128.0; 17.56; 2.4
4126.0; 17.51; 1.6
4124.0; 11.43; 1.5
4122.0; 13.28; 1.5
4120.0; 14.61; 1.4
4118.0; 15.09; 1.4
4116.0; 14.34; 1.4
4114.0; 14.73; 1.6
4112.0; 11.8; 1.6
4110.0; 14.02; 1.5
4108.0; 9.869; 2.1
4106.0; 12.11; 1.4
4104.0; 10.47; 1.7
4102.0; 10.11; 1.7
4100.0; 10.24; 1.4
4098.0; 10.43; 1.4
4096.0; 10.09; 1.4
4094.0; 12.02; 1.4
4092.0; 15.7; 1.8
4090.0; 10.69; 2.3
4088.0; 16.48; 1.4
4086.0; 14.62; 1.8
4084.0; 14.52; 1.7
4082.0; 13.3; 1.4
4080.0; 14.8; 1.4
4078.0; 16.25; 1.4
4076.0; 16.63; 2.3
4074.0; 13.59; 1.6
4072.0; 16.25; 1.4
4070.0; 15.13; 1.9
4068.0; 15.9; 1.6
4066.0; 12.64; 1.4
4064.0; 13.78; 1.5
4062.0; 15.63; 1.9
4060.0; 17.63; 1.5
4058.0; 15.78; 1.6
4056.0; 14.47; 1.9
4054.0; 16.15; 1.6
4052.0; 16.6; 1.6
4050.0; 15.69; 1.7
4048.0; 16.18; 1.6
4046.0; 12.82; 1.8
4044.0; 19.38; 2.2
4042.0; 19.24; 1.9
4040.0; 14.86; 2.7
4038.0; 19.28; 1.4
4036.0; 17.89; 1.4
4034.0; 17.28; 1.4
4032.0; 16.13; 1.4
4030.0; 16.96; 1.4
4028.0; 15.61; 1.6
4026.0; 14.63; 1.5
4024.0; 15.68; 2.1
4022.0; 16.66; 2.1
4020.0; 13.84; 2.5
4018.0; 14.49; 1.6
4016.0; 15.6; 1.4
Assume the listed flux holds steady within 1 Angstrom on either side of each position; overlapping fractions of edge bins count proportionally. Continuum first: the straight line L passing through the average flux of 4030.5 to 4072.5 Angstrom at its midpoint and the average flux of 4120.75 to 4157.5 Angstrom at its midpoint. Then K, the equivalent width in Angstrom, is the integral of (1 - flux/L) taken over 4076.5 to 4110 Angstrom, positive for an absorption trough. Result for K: 5.6 Angstrom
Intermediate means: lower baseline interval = 16.1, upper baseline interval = 14.3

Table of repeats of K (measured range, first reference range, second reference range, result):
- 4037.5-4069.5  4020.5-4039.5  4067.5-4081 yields 0.1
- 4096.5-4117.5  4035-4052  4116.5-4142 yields 4.5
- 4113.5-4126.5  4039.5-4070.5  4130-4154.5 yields 0.1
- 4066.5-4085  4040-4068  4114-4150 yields 0.4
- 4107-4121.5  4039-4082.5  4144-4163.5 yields 1.5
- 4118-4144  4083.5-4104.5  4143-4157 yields -1.8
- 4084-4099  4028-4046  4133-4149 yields 2.4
